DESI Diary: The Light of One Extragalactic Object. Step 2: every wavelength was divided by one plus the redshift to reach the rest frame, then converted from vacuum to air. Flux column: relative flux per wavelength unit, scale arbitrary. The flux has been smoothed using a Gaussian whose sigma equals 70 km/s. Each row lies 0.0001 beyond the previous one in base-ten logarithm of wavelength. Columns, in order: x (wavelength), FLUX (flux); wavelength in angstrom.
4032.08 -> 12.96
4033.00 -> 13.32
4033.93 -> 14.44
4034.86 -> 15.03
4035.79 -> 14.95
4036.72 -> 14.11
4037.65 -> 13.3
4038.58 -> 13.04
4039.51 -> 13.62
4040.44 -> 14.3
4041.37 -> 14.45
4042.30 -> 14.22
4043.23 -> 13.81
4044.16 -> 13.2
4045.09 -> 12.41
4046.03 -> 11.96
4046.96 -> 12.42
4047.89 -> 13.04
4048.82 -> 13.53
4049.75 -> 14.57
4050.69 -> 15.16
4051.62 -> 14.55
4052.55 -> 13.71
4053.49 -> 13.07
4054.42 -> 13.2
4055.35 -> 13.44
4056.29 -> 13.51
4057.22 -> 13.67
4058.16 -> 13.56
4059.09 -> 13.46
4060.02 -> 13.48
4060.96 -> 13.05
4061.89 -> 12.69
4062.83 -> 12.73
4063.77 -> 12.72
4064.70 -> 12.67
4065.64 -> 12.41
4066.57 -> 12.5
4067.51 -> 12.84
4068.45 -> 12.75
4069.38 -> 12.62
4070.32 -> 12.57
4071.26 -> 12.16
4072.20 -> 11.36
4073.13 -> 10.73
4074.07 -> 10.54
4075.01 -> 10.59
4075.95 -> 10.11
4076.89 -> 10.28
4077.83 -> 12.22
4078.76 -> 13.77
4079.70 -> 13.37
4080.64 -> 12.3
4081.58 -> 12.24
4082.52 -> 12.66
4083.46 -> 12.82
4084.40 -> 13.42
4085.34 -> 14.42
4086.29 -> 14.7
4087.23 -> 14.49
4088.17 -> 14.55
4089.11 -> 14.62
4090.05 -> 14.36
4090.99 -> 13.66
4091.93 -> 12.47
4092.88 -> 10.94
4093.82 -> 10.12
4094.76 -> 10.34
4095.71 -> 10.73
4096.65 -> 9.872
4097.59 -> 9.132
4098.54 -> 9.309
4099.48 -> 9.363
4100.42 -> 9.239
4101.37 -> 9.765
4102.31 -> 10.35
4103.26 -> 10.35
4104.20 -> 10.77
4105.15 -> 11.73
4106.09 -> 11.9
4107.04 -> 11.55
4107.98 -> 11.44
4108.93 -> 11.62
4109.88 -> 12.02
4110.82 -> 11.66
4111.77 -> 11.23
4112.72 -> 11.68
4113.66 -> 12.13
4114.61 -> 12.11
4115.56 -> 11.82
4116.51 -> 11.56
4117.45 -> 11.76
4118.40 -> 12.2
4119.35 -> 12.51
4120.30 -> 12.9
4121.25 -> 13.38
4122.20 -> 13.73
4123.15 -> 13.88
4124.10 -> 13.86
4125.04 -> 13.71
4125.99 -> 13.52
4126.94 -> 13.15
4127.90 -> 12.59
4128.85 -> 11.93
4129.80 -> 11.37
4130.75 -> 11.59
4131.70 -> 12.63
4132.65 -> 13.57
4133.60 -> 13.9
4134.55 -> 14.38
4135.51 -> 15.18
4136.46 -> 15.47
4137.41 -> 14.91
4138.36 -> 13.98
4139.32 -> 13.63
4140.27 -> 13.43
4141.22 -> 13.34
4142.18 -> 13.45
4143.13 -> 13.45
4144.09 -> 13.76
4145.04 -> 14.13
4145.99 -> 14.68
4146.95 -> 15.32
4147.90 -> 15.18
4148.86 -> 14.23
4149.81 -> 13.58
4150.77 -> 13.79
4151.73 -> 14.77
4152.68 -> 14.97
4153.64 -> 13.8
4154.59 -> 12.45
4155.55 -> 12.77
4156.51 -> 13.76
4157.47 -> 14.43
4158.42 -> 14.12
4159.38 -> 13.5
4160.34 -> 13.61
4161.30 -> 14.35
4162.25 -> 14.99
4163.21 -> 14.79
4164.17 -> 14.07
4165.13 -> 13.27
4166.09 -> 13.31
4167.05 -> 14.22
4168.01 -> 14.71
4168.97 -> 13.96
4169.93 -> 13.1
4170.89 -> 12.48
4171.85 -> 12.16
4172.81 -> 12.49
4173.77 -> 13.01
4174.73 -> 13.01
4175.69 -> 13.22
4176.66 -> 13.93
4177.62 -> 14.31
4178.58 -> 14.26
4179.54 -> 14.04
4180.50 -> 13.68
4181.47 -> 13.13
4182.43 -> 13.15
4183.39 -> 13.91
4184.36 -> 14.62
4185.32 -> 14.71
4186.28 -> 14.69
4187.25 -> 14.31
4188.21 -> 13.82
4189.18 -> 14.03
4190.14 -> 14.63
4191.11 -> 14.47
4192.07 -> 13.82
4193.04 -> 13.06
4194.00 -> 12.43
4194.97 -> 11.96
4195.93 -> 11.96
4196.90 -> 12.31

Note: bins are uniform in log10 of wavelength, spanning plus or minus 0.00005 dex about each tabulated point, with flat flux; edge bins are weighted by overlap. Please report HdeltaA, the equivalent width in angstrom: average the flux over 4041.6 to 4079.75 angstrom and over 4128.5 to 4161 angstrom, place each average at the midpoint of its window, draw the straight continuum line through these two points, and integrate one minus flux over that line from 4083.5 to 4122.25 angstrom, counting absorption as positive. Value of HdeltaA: 4.25 angstrom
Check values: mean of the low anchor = 12.8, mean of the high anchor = 13.8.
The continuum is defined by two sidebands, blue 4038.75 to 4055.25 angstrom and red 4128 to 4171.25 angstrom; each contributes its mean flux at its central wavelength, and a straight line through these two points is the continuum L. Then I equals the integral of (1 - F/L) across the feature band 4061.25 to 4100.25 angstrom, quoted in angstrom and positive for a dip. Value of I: 4.4 angstrom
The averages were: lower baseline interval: 13.6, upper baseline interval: 13.8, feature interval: 12.1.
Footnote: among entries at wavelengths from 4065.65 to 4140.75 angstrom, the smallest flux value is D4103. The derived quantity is 9.132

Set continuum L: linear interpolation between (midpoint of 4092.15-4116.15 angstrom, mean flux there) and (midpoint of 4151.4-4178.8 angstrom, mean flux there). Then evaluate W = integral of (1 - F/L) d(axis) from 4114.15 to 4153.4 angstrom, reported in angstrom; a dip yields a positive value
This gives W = -4.0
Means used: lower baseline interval 10.9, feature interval 13.5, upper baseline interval 13.7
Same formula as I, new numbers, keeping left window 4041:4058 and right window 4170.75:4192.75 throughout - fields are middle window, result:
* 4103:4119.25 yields 2.36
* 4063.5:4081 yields 2.01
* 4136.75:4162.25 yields -0.58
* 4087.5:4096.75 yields 0.88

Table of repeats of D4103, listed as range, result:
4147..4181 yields 12.16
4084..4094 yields 10.12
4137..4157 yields 12.45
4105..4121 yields 11.23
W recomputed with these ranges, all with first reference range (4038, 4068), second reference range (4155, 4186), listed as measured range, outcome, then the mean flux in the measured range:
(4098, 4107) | 2.1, 10.4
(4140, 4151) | -0.3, 14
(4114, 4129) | 0.8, 12.8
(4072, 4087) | 1.3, 12.3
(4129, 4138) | 0.0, 13.6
